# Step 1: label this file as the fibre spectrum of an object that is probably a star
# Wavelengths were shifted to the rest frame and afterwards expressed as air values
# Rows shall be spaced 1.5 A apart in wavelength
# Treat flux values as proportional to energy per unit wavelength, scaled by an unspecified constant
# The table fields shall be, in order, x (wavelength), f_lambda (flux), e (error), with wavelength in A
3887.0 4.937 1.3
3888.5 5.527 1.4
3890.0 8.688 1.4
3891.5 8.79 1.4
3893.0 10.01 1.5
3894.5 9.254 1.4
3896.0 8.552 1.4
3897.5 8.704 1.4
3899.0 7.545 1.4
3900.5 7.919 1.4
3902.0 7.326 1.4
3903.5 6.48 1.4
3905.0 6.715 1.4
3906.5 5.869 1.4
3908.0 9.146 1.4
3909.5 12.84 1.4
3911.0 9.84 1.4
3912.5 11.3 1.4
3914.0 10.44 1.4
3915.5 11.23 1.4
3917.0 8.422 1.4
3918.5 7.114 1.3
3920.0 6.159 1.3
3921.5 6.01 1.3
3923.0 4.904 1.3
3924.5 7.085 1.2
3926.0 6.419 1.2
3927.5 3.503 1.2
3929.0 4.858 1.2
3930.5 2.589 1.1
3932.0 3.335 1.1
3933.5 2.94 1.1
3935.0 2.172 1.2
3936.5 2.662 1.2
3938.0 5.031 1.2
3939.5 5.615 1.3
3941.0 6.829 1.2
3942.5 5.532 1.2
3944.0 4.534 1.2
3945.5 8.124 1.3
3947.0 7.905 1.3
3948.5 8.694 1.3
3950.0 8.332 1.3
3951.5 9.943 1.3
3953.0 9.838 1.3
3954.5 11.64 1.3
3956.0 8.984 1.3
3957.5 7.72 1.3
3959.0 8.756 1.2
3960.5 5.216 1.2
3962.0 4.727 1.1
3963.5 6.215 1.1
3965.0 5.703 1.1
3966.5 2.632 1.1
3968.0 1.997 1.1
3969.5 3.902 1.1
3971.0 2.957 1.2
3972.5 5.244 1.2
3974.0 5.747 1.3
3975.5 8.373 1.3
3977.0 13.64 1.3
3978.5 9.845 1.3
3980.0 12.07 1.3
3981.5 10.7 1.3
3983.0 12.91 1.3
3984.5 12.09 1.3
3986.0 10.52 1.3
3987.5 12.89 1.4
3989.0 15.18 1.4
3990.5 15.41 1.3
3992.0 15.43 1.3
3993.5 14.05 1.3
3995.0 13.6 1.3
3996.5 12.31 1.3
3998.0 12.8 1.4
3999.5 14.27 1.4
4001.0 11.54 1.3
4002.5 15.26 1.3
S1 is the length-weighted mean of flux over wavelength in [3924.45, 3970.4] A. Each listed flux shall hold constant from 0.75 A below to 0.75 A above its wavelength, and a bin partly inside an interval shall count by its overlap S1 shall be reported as 5.89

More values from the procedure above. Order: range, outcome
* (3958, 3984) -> 7.15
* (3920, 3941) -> 4.54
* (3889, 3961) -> 7.32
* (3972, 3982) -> 9.44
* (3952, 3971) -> 6.35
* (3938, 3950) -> 6.74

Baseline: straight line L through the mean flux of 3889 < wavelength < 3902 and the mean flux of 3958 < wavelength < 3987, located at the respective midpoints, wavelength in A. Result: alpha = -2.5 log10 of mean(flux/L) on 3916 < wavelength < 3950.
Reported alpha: 0.40 mag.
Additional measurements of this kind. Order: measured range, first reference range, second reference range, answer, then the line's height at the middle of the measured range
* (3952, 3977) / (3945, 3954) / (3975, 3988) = 0.47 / 10.1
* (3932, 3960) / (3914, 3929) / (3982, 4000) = 0.34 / 9.16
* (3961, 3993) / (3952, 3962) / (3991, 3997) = 0.31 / 11.4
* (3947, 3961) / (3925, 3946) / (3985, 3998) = -0.18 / 7.55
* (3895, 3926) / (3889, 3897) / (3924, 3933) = -0.22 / 6.76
